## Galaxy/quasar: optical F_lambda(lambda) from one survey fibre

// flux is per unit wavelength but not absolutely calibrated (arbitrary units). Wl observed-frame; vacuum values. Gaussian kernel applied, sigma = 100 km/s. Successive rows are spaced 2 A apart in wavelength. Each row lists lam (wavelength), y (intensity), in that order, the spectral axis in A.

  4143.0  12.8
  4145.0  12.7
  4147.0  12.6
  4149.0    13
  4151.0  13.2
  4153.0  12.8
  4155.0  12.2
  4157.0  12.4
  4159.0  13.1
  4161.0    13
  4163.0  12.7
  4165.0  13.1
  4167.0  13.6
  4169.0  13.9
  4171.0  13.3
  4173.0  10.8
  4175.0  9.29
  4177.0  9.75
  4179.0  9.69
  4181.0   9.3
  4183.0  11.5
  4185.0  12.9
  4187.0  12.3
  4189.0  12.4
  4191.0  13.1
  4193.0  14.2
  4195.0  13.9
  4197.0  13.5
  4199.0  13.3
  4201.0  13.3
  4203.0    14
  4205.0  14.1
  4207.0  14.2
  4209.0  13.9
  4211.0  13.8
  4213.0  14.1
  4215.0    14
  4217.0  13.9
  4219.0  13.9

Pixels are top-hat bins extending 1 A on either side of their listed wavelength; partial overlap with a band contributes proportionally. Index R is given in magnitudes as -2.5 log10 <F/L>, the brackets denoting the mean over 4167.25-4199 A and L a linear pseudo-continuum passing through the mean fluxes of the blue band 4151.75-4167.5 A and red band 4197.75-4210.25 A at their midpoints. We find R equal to 0.11 mag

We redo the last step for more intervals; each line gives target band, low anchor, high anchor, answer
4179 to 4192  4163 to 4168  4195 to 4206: 0.15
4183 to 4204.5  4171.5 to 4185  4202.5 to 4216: -0.09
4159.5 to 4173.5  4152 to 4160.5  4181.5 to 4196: -0.03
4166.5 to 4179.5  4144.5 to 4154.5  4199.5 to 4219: 0.16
